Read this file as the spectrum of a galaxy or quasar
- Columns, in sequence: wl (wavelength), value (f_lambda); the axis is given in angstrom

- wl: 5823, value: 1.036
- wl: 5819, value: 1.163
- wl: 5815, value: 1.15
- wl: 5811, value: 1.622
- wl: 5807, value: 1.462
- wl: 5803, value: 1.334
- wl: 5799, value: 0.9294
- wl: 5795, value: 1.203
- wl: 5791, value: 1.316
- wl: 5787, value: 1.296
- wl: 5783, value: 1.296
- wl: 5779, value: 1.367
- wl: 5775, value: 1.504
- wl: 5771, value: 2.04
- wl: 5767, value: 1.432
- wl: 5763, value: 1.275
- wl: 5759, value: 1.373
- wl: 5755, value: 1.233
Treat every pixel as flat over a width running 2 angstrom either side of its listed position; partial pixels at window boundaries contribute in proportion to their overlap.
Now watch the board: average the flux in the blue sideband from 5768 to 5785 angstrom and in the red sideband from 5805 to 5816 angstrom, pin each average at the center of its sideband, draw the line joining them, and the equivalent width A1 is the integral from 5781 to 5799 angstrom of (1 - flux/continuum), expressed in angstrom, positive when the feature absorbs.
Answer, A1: 3.1 angstrom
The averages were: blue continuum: 1.54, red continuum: 1.44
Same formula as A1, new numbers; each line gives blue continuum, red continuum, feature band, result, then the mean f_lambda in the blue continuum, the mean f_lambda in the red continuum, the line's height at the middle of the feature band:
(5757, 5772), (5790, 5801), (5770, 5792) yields -2.4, 1.5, 1.13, 1.3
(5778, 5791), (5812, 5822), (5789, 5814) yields -1.2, 1.32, 1.19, 1.25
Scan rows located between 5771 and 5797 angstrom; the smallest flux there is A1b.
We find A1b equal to 1.203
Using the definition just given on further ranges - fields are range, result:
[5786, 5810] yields 0.9294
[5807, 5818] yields 1.15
